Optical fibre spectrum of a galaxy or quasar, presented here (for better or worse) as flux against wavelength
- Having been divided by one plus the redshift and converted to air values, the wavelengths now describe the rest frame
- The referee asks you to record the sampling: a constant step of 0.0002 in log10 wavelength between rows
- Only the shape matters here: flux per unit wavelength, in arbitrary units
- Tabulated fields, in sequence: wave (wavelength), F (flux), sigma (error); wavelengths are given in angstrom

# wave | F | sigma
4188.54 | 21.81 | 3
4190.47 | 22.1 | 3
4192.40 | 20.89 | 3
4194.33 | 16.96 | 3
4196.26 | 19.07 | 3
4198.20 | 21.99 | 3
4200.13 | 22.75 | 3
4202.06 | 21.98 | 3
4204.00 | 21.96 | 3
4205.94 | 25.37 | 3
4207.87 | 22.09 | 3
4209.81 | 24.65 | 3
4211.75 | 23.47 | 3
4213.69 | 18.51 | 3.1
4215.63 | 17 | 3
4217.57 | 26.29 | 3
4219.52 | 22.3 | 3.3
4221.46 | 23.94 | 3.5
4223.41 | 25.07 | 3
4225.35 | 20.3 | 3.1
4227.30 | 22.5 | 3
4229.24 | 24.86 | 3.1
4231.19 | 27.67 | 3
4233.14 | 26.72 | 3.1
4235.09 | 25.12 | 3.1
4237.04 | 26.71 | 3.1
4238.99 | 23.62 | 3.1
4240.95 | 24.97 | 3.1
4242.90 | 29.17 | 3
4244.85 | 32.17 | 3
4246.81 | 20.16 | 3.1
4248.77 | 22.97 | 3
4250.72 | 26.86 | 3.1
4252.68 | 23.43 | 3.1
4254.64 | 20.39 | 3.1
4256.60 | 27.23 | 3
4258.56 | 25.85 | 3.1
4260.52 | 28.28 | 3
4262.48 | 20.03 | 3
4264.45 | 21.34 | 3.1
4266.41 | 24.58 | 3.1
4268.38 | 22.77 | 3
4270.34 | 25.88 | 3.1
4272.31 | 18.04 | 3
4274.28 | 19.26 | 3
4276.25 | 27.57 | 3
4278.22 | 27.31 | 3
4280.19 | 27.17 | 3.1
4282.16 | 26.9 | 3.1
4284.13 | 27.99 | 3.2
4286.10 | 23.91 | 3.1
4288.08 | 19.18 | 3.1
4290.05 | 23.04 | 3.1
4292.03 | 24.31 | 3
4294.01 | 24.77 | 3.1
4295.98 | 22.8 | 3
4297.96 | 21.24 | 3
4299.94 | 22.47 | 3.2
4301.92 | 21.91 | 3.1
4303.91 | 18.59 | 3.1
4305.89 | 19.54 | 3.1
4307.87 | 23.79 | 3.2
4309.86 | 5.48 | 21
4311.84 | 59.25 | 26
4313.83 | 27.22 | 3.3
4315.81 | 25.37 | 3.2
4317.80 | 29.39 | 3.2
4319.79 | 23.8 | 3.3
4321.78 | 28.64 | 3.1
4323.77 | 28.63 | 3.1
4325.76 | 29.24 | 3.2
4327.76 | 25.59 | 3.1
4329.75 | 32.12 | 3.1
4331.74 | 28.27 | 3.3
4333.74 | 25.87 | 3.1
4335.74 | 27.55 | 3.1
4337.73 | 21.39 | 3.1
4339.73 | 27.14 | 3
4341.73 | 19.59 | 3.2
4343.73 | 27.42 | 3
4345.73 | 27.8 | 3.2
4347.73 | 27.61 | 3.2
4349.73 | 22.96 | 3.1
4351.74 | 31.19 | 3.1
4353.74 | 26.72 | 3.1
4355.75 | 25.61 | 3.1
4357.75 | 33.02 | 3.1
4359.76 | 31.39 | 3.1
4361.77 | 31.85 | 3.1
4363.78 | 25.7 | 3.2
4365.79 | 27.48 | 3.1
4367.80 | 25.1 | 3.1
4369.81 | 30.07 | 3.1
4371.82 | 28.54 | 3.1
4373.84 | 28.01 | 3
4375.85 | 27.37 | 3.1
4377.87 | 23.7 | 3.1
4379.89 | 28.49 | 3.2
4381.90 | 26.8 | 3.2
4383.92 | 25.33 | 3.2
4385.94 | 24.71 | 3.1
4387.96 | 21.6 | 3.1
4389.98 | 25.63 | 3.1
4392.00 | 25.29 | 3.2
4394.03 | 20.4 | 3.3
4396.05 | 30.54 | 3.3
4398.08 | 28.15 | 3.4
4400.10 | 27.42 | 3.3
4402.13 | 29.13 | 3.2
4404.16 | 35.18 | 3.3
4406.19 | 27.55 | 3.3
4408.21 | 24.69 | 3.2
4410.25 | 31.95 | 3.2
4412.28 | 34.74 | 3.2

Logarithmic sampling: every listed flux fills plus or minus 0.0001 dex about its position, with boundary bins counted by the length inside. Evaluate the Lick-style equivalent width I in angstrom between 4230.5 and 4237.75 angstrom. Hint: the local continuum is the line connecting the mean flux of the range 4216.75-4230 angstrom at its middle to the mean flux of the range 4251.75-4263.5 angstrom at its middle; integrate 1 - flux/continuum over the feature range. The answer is -0.8 angstrom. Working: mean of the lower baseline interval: 23.6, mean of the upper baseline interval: 24.2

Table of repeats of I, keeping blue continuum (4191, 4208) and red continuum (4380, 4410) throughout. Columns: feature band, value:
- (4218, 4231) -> -0.84 angstrom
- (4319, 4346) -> -1.68 angstrom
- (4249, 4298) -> -1.21 angstrom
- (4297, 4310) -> 2.35 angstrom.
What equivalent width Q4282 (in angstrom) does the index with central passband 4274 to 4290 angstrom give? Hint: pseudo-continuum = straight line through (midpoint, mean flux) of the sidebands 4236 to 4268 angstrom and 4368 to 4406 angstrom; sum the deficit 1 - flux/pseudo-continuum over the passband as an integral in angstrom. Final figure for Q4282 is 0.16 angstrom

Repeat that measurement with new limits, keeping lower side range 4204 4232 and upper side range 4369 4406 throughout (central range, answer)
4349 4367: -1.5 angstrom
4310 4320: -2.4 angstrom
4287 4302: 1.4 angstrom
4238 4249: -0.9 angstrom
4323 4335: -1.2 angstrom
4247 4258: 0.0 angstrom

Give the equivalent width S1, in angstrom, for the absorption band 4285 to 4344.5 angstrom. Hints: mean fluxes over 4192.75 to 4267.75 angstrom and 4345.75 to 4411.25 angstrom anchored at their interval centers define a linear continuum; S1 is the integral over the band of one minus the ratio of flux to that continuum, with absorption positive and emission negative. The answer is 1.34 angstrom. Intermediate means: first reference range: 23.6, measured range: 25.3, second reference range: 27.5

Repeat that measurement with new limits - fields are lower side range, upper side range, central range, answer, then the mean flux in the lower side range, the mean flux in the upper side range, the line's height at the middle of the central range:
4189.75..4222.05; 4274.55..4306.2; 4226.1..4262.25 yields -4.3 angstrom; 21.8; 23.7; 22.6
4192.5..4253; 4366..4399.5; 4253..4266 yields 0.2 angstrom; 23.5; 26.3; 24.2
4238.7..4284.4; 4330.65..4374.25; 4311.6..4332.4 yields -2.6 angstrom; 24.7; 27.3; 26.4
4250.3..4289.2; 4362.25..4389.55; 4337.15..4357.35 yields -0.2 angstrom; 24.2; 26.5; 25.8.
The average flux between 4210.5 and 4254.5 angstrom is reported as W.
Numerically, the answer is 24.2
